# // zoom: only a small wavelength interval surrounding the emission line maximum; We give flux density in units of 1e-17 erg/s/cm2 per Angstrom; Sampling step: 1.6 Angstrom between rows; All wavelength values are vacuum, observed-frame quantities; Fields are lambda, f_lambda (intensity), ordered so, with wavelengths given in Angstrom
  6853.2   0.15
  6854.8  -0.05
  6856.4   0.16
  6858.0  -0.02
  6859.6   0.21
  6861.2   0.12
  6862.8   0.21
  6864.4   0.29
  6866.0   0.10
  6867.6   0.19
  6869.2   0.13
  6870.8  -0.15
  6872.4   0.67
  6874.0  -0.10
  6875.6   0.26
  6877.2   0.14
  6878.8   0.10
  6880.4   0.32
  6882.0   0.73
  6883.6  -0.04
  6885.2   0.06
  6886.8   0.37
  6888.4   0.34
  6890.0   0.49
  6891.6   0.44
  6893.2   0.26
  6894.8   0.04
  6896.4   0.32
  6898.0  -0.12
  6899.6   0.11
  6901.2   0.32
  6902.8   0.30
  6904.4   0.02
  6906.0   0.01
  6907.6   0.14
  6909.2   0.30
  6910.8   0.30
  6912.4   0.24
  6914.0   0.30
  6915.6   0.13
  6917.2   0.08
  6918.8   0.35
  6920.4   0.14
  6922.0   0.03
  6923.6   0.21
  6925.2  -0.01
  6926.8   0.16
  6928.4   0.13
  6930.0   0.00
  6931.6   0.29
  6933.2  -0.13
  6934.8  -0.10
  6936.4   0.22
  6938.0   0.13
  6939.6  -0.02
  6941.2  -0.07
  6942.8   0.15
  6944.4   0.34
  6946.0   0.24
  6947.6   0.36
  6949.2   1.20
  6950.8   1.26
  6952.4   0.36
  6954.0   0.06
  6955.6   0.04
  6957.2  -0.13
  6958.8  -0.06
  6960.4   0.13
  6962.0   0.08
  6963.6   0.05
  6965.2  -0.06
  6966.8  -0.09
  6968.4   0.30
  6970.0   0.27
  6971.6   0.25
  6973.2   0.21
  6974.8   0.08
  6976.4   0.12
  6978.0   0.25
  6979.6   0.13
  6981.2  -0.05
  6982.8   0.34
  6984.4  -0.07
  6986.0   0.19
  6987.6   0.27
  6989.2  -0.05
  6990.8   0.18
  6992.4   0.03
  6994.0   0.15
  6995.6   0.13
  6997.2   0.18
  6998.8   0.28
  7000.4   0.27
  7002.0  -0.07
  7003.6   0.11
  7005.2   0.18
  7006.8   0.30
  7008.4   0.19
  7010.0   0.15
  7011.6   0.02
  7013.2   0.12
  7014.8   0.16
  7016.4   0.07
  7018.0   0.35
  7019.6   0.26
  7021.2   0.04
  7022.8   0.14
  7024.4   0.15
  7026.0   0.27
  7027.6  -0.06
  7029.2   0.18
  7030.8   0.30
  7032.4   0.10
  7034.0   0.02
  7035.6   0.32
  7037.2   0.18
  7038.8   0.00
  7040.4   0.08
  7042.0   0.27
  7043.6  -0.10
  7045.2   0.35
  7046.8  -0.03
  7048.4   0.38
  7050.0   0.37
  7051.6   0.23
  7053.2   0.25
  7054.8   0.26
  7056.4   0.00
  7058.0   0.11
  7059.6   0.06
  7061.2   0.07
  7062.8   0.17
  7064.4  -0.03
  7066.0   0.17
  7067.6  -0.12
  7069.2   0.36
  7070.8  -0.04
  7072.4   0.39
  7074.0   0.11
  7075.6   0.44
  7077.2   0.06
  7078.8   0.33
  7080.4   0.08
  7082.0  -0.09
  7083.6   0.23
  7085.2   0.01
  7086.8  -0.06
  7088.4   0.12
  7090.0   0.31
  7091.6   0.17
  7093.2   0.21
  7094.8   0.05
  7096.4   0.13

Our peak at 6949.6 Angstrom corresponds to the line H-gamma 4340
